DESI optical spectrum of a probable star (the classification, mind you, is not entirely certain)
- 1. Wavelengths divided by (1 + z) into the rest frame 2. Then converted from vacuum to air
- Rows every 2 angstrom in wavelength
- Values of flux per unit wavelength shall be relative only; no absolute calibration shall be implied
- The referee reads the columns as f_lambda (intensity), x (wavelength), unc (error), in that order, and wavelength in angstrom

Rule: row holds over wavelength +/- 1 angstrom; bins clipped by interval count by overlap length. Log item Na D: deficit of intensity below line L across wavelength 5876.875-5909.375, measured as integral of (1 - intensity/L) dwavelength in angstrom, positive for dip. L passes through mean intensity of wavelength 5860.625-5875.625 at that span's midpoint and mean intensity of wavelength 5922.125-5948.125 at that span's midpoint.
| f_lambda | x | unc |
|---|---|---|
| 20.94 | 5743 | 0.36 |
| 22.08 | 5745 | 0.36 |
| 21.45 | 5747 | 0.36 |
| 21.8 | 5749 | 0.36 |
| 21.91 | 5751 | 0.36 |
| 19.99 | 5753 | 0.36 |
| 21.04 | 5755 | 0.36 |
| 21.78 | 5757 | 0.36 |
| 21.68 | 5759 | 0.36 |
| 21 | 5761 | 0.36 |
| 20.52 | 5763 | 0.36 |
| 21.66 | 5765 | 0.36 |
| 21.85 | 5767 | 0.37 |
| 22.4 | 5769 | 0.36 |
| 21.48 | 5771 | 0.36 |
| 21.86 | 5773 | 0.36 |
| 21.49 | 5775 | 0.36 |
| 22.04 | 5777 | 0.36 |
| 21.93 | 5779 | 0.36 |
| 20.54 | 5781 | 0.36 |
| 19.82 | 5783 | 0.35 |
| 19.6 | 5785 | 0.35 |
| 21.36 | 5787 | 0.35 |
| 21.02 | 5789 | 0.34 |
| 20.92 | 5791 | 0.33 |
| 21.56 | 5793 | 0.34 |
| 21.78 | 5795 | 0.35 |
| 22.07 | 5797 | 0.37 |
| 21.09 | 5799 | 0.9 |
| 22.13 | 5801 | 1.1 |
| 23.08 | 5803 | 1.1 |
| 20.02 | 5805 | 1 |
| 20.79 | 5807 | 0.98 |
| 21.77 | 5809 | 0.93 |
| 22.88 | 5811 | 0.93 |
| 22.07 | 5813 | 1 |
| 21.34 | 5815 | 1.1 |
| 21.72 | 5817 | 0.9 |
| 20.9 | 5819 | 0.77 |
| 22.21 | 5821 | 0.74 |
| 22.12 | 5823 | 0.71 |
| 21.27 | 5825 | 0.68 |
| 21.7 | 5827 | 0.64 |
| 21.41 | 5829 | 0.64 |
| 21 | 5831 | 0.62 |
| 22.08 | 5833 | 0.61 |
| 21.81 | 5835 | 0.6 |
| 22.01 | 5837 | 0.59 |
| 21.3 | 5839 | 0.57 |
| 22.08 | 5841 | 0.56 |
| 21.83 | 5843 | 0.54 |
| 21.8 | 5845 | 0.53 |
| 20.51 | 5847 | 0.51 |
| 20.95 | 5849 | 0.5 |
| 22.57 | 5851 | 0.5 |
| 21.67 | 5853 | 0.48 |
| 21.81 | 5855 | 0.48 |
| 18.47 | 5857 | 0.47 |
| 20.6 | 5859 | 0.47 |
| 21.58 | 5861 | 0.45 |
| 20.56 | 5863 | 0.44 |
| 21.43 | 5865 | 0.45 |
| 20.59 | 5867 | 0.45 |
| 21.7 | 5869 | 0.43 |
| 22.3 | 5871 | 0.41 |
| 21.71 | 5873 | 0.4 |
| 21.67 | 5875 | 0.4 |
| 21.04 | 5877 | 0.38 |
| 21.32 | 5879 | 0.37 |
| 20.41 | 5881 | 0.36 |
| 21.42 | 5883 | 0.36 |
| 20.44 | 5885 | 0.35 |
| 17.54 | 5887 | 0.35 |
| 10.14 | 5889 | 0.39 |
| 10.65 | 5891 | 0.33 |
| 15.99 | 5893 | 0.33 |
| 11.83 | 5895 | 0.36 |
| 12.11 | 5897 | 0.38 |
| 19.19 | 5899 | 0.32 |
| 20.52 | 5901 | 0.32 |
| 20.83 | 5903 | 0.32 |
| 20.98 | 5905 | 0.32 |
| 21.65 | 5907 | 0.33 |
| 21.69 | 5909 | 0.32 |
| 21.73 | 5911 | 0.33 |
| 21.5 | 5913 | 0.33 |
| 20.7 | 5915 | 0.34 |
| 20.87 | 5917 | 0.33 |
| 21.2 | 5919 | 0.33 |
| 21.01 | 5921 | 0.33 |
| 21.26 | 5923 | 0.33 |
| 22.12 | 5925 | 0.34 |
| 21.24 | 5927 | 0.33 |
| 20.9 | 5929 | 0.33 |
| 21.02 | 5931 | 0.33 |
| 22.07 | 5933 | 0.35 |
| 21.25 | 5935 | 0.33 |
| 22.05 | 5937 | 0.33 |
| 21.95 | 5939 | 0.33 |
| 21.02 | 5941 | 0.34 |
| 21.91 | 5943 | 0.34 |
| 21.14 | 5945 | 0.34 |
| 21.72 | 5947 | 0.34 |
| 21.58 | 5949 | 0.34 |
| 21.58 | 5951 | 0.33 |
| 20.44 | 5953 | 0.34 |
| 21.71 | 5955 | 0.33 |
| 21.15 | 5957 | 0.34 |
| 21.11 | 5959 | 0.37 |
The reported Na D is 5.3 angstrom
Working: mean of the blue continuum 21.4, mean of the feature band 18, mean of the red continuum 21.5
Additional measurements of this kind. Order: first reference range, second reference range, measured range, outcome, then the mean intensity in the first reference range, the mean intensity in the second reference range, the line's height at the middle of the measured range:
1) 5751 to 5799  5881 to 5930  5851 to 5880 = -2.1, 21.3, 19.1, 19.8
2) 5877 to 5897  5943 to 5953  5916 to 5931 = -1.3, 16.6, 21.4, 19.5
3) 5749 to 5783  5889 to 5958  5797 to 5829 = -1.0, 21.4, 20.1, 21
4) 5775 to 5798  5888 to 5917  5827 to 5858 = -2.9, 21.2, 17.9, 19.6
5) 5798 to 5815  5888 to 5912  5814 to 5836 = -0.8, 21.7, 17.3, 20.8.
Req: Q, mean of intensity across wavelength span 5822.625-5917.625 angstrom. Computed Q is 20.2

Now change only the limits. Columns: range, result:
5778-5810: 21.2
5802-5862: 21.5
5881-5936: 19.3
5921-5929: 21.4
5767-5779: 21.9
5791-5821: 21.7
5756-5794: 21.3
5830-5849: 21.6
